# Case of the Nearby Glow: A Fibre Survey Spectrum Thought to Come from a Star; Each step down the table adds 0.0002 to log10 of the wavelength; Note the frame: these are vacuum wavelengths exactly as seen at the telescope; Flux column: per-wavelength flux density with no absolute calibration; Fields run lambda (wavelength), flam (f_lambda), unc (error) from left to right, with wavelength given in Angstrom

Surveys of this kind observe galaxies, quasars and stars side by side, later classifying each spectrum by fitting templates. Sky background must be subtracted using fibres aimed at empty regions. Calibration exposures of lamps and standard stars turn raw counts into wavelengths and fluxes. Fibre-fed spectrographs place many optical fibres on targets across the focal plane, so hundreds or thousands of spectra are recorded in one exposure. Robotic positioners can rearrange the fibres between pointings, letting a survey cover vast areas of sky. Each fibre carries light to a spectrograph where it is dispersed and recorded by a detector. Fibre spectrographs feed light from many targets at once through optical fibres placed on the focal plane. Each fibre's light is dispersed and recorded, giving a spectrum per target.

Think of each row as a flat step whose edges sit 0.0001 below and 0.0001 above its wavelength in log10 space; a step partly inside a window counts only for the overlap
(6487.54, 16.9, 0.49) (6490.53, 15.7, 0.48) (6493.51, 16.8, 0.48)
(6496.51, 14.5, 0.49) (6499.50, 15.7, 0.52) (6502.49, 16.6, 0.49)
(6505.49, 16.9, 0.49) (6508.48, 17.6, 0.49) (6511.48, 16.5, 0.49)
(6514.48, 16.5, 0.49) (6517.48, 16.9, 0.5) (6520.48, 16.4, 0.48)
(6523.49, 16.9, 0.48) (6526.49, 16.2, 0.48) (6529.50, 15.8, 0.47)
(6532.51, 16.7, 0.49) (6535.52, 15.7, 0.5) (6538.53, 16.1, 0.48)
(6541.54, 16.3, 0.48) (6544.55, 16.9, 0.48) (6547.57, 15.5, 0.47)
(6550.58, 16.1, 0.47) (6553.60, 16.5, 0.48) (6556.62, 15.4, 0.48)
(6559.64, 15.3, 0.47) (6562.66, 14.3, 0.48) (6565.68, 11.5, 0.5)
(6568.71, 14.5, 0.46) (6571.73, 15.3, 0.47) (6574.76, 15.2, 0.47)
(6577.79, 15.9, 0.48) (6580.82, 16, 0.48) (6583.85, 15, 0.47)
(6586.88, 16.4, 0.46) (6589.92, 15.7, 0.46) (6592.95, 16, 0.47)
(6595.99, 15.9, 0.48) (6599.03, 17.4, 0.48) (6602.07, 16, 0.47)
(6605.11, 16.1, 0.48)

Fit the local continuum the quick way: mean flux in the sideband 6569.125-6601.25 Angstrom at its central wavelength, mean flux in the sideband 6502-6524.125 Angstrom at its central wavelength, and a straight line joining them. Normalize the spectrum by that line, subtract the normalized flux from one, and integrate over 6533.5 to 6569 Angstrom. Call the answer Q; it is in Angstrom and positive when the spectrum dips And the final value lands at 2.0 Angstrom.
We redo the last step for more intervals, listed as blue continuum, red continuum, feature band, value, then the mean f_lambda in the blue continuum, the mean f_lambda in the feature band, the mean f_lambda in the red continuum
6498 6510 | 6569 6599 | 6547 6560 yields 0.24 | 16.7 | 15.8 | 15.7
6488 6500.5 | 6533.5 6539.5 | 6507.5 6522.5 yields -0.85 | 15.8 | 16.7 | 15.9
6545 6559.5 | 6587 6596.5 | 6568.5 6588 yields 0.49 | 15.9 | 15.5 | 15.9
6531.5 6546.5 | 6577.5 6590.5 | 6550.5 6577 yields 1.92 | 16.3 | 14.9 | 15.8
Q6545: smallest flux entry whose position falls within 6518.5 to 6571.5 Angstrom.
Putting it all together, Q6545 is 11.5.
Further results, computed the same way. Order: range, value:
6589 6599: 15.7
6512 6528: 16.2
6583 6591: 15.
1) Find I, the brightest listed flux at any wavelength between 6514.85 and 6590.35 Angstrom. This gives 16.9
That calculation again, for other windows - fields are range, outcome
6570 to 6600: 17.4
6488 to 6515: 17.6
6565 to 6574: 15.3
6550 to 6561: 16.5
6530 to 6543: 16.7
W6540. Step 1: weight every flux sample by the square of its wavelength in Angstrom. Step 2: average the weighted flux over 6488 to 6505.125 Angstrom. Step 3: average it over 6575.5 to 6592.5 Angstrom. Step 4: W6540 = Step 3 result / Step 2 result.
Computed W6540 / 1.0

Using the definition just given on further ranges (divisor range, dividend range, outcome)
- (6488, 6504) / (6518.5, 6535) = 1.04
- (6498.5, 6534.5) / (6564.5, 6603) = 0.95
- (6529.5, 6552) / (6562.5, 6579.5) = 0.90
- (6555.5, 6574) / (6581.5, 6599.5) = 1.12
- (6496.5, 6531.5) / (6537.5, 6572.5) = 0.94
